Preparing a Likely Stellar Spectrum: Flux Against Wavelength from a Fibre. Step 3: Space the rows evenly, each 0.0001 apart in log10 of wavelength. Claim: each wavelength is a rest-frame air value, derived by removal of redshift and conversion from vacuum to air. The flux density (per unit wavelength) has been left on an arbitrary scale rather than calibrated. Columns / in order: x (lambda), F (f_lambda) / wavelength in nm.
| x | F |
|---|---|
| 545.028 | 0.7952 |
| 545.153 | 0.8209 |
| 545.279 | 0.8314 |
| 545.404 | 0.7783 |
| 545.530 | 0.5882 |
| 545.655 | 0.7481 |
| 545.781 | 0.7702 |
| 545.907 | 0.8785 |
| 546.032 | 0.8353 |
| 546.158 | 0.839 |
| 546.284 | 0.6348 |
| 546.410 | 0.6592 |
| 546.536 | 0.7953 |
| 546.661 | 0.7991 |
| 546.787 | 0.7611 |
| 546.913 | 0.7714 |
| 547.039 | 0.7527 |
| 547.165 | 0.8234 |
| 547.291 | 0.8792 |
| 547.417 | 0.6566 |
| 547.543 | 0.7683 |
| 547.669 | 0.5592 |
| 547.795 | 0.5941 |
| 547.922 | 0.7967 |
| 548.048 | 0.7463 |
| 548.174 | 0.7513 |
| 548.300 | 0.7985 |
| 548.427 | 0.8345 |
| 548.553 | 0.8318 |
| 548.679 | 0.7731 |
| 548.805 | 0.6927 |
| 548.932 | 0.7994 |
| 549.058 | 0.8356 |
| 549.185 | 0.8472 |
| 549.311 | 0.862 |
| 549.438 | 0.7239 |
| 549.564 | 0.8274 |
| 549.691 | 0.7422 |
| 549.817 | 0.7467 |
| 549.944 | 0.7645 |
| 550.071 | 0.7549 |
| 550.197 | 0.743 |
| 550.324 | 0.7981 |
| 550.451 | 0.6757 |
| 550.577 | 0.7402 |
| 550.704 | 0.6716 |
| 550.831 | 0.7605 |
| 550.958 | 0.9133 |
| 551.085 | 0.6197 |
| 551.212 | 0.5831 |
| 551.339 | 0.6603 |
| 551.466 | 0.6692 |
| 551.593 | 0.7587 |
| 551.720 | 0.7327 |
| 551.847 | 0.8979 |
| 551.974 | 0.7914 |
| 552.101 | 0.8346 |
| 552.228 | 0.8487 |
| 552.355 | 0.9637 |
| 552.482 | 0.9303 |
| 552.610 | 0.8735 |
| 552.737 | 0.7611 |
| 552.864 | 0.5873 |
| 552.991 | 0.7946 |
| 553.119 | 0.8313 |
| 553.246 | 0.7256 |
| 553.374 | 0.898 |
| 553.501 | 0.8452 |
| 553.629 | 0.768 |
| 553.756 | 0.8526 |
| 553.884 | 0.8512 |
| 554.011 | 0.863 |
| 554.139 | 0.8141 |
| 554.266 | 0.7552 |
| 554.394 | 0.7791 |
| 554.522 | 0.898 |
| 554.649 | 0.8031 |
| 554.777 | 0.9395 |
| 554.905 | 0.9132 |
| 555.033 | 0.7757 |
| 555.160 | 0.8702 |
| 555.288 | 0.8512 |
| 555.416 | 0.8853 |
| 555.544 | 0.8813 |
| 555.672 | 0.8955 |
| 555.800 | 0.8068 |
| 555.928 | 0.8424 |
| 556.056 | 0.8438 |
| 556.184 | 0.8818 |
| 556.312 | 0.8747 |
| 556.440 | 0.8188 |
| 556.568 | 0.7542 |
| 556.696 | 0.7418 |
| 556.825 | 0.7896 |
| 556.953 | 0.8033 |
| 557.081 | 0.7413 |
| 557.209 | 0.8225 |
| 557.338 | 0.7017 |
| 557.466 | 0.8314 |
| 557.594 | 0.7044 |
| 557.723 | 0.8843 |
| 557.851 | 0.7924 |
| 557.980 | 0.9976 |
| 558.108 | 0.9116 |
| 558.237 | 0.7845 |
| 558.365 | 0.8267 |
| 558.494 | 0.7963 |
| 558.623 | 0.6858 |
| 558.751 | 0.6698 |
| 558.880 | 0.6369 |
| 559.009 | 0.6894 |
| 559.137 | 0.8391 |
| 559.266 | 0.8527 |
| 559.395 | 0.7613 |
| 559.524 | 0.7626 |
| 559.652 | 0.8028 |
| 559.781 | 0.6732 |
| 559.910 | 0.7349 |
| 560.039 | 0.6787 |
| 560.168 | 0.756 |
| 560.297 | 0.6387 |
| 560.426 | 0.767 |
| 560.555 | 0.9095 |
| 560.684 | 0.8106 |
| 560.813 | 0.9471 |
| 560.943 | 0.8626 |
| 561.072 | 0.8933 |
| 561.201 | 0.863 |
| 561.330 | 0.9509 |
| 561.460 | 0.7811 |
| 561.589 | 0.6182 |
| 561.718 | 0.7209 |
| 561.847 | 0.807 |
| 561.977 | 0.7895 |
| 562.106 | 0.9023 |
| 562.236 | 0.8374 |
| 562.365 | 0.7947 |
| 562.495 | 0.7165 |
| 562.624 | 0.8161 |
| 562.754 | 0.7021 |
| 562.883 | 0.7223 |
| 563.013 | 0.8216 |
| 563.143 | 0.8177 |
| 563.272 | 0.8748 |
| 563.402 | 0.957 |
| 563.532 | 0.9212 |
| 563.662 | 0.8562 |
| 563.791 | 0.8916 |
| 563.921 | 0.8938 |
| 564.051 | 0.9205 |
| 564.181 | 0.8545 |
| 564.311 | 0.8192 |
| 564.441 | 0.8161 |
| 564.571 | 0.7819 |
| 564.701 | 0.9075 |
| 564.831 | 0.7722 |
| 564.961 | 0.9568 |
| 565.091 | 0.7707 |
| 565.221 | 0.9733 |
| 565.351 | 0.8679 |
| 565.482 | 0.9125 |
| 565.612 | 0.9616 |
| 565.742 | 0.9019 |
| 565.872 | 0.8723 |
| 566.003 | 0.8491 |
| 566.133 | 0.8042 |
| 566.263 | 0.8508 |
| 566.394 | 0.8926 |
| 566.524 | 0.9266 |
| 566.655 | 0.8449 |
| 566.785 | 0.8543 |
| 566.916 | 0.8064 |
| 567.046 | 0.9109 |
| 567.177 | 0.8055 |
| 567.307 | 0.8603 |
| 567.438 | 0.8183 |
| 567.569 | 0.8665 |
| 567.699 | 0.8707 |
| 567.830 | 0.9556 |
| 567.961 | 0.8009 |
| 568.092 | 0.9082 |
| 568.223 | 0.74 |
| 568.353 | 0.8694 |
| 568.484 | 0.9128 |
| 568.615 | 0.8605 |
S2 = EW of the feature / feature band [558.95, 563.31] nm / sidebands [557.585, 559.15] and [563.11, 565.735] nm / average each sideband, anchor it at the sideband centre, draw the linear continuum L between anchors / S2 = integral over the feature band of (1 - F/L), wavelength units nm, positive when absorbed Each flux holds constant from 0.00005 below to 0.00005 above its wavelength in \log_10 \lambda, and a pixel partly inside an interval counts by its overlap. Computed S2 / 0.19 nm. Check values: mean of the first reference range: 0.787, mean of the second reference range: 0.878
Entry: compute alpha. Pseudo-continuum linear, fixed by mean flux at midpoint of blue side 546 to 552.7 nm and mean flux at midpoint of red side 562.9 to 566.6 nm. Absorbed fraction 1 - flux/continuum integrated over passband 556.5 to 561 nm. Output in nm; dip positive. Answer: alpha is 0.27 nm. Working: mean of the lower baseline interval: 0.768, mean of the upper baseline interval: 0.871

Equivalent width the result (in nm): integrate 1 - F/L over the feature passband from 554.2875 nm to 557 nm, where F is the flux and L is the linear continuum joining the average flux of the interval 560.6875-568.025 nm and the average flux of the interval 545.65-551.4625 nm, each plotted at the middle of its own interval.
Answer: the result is -0.14 nm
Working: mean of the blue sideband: 0.756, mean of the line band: 0.839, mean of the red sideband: 0.849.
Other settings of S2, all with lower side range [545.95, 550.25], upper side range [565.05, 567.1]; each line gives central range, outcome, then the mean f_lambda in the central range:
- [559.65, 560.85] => 0.11 nm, 0.766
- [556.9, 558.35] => 0.01 nm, 0.817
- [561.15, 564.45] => 0.12 nm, 0.826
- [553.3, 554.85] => -0.07 nm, 0.838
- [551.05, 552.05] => 0.09 nm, 0.718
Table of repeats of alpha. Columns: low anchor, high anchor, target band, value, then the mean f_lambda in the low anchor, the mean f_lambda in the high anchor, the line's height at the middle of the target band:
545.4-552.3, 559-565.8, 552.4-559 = -0.191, 0.759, 0.825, 0.792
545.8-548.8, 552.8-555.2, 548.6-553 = 0.115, 0.761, 0.819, 0.791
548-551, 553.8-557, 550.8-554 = 0.058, 0.776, 0.838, 0.806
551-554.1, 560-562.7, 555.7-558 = -0.040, 0.79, 0.804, 0.797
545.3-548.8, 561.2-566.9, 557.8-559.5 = 0.060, 0.756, 0.844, 0.816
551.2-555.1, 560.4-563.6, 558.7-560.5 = 0.189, 0.81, 0.825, 0.821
